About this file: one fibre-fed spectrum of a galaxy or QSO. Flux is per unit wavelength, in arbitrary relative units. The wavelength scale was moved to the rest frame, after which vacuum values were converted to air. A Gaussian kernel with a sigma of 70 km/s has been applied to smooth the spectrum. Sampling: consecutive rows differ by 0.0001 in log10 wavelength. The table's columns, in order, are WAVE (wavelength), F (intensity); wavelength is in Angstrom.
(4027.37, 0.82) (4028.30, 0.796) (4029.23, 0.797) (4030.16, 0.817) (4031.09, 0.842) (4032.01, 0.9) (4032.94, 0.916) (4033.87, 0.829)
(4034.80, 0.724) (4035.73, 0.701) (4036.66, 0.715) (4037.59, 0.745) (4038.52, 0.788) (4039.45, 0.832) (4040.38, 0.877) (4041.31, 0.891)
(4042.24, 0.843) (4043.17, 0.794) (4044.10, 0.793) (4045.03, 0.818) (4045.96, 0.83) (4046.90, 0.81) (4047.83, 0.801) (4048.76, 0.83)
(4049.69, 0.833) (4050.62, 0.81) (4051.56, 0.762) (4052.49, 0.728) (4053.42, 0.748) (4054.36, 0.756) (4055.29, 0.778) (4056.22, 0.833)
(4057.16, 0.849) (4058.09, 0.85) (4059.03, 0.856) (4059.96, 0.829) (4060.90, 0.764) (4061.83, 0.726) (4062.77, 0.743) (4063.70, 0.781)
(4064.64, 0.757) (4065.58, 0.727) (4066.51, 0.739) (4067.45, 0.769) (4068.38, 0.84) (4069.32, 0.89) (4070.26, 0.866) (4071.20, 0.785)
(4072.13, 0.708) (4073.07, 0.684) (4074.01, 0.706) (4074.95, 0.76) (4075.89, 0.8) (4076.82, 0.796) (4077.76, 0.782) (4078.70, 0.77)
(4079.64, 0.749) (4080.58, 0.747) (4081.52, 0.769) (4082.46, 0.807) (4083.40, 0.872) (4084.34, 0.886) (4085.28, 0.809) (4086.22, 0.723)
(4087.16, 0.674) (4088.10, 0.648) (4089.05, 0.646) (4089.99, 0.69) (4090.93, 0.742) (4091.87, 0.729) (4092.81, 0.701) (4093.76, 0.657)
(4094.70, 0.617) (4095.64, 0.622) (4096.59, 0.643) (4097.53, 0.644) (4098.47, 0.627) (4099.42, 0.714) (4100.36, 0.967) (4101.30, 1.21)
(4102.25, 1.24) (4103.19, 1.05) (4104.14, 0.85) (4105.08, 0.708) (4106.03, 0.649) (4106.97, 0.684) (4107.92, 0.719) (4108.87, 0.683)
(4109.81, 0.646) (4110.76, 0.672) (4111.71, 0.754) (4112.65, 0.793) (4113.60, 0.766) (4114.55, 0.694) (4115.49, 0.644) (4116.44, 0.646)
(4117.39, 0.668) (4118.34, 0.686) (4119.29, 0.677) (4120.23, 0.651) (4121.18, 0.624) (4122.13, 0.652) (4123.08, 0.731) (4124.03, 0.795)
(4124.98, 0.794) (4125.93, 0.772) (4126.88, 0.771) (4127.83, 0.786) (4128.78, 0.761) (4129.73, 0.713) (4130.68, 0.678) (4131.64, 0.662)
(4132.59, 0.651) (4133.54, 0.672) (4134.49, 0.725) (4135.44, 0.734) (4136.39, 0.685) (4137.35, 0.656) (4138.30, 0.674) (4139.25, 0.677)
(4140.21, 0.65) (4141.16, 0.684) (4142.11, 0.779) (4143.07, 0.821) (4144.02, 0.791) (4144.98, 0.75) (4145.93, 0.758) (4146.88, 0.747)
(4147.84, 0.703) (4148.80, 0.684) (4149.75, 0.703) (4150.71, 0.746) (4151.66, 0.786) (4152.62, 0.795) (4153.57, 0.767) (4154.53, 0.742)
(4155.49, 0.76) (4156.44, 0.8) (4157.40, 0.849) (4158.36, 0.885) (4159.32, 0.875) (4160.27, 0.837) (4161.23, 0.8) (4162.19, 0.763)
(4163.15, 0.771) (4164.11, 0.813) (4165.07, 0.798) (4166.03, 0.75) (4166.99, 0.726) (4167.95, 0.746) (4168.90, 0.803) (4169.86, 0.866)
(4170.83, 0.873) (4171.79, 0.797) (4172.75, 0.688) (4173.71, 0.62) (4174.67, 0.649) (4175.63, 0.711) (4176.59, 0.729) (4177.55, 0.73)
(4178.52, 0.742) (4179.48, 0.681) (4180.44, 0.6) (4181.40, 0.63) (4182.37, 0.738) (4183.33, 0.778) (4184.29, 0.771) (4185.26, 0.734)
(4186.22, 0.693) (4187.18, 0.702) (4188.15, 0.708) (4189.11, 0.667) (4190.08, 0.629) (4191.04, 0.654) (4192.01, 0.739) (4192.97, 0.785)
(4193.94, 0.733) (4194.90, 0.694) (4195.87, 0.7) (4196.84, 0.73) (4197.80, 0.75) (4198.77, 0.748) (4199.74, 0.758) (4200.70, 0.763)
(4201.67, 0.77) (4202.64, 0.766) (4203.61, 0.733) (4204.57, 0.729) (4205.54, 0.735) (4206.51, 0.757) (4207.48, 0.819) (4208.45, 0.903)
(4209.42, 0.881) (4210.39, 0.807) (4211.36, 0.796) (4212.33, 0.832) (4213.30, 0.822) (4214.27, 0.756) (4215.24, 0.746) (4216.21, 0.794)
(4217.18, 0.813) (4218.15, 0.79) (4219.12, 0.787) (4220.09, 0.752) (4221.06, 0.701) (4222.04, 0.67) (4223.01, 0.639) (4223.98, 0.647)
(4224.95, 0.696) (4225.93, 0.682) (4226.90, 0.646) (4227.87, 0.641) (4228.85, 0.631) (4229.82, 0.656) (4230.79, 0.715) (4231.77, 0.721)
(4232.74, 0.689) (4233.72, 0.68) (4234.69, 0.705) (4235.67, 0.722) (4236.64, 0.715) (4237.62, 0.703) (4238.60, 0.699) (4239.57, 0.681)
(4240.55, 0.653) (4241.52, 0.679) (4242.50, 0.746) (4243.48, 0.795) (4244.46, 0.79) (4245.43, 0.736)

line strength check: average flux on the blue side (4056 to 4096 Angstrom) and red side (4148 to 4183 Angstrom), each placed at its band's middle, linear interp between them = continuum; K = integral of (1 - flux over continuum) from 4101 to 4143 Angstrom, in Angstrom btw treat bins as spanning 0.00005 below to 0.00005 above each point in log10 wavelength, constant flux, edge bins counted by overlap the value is 1.3 Angstrom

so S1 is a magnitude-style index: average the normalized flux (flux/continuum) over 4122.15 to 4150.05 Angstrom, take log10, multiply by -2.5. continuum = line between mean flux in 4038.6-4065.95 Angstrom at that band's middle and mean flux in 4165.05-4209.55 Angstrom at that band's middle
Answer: 0.06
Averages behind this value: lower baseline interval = 0.802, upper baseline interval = 0.737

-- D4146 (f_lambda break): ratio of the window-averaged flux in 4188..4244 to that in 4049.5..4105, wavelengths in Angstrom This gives 0.94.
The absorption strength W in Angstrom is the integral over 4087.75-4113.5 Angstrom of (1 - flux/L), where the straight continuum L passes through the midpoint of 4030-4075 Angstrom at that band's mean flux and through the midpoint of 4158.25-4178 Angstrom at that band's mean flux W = 1.1 Angstrom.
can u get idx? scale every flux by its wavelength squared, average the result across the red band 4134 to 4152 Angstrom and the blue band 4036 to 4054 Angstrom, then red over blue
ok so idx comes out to 0.9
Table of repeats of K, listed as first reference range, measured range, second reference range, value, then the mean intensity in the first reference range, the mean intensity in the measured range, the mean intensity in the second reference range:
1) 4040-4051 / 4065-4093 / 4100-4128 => 1.3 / 0.828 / 0.761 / 0.765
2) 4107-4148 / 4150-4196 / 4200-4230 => -1.1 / 0.711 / 0.747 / 0.748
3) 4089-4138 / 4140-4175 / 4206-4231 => -1.5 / 0.73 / 0.768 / 0.746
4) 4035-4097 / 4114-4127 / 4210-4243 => 0.9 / 0.77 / 0.699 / 0.718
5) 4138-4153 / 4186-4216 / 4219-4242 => -2.1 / 0.734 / 0.753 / 0.686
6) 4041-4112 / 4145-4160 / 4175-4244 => -0.5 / 0.776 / 0.774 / 0.727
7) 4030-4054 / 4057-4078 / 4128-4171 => 0.3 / 0.806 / 0.782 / 0.753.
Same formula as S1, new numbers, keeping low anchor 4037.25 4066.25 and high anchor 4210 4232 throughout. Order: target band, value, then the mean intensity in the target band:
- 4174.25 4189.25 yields 0.06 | 0.705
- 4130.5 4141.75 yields 0.13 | 0.68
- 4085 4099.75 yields 0.15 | 0.678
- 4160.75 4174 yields -0.03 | 0.774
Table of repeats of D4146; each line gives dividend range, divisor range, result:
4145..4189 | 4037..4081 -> 0.95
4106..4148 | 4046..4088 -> 0.91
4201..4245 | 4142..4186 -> 0.97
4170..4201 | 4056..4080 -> 0.92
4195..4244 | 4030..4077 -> 0.92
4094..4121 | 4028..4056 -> 0.93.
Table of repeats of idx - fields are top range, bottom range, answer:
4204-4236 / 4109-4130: 1.09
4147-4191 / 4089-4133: 1.04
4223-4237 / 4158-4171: 0.87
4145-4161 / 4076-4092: 1.06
